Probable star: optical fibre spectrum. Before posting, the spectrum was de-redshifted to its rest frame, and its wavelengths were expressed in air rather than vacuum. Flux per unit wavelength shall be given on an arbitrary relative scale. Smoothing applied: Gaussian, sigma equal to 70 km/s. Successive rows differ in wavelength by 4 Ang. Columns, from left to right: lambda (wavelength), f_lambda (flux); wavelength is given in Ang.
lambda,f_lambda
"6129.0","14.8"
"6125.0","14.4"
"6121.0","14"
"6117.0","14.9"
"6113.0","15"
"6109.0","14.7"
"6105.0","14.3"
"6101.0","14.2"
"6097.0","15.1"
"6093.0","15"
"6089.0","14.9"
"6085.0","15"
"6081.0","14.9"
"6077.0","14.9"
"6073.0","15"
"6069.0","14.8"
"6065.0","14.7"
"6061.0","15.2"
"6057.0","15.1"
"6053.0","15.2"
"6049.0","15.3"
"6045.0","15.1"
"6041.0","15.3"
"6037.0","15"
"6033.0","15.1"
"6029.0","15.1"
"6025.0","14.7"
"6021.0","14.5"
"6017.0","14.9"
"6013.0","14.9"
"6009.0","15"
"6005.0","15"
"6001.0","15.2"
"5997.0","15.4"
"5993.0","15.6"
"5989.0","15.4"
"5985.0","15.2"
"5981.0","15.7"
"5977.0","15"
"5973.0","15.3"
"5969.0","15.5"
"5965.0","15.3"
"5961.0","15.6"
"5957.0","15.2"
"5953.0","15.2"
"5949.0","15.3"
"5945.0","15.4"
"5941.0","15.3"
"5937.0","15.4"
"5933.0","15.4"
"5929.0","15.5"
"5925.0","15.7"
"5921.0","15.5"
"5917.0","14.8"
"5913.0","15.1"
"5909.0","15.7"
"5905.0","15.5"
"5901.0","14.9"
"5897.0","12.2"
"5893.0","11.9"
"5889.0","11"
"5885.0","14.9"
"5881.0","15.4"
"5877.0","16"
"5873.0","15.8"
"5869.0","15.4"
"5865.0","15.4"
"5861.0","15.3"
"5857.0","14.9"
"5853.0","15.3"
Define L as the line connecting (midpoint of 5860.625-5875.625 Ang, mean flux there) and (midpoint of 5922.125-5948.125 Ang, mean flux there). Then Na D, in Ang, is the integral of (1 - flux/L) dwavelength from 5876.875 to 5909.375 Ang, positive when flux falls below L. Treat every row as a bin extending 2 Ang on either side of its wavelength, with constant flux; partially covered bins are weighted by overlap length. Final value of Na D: 3.16 Ang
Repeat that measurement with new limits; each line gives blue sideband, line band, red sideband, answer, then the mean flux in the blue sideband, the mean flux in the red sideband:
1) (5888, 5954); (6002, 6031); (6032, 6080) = 0.2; 14.7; 15.1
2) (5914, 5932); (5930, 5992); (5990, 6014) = -0.3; 15.4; 15.2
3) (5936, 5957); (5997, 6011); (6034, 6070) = 0.1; 15.3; 15.1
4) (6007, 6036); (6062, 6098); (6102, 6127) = -0.6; 14.9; 14.5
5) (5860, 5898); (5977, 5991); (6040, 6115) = -0.7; 14.4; 14.9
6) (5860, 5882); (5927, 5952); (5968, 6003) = 0.1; 15.6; 15.4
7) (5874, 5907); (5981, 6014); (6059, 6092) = -1.6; 14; 14.9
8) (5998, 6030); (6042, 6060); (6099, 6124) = -0.5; 14.9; 14.5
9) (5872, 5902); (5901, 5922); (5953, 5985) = -1.4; 13.9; 15.3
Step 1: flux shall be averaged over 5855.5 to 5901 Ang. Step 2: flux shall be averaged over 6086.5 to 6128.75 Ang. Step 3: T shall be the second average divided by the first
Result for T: 1.02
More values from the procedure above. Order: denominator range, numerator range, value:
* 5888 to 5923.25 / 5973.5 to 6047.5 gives 1.07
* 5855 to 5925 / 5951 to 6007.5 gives 1.04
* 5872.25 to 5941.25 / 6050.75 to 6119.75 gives 1.01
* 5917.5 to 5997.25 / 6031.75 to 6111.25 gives 0.97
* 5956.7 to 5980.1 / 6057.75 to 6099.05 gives 0.97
